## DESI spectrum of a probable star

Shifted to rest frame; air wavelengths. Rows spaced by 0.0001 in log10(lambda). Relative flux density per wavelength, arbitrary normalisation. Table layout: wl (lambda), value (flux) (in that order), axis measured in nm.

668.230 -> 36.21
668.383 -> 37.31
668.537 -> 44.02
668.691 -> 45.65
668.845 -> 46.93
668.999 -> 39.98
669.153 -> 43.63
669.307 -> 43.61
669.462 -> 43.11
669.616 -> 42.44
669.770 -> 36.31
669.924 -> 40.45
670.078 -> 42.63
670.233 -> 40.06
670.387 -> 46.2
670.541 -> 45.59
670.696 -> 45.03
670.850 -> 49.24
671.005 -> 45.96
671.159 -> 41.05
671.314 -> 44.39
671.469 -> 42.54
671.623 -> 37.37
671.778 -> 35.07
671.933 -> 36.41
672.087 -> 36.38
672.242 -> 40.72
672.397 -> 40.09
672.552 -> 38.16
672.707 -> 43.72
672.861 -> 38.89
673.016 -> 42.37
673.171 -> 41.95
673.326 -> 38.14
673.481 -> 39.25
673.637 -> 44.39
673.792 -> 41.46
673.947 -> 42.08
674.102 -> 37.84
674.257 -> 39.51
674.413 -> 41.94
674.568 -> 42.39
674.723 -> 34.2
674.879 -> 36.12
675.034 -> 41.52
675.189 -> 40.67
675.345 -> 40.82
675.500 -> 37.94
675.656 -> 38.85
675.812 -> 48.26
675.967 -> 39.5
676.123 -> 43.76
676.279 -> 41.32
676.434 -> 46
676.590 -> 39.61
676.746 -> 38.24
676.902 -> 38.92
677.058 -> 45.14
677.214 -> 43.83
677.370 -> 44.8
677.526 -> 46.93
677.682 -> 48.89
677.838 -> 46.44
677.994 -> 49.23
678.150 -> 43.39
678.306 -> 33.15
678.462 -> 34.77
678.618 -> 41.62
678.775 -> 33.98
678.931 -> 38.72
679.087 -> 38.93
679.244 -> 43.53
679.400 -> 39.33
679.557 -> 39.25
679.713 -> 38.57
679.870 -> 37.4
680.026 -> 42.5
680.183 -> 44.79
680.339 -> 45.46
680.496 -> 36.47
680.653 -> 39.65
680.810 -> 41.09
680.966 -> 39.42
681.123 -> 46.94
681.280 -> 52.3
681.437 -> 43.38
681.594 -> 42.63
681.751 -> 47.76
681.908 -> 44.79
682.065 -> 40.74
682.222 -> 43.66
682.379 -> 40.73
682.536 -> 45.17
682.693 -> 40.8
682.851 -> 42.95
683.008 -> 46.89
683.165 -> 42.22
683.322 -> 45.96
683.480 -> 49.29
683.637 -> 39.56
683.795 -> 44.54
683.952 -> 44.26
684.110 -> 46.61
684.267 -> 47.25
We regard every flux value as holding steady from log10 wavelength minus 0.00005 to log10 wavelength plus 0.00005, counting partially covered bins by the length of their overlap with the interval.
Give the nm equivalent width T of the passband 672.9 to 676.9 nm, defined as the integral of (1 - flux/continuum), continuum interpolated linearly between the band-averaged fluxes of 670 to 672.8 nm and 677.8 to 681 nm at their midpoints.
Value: 0.04 nm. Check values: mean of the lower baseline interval 41.7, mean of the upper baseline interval 40.3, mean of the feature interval 40.7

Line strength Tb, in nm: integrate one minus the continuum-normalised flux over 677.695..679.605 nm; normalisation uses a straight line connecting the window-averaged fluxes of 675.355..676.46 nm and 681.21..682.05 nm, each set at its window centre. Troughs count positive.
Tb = 0.14 nm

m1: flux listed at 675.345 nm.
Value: 40.82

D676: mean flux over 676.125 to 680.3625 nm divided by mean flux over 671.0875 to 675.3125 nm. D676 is 1.0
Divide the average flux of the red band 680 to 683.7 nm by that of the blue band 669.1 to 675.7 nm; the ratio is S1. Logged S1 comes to 1.1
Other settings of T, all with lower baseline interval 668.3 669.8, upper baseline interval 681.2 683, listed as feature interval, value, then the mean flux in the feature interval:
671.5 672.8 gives 0.13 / 38.7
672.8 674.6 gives 0.09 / 40.8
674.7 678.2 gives 0.08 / 42.5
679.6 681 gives 0.11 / 40.6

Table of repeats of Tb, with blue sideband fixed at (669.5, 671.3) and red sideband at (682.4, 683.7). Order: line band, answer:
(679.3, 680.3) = 0.074 nm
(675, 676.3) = 0.064 nm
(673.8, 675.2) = 0.124 nm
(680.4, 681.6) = 0.030 nm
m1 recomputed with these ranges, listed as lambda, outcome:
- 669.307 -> 43.61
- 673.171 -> 41.95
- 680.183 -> 44.79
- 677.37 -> 44.8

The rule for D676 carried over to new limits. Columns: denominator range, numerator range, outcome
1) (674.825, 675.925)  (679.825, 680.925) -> 1.01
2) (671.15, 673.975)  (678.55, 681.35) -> 1.02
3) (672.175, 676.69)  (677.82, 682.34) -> 1.02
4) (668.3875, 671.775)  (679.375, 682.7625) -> 0.99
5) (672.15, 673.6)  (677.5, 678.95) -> 1.03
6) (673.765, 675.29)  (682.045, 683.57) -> 1.11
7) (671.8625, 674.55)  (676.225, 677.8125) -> 1.08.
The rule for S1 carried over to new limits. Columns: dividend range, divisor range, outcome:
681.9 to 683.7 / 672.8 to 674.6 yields 1.07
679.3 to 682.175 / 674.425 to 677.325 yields 1.03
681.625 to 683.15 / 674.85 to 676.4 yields 1.06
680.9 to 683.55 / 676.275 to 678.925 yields 1.06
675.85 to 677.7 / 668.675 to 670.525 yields 1.01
